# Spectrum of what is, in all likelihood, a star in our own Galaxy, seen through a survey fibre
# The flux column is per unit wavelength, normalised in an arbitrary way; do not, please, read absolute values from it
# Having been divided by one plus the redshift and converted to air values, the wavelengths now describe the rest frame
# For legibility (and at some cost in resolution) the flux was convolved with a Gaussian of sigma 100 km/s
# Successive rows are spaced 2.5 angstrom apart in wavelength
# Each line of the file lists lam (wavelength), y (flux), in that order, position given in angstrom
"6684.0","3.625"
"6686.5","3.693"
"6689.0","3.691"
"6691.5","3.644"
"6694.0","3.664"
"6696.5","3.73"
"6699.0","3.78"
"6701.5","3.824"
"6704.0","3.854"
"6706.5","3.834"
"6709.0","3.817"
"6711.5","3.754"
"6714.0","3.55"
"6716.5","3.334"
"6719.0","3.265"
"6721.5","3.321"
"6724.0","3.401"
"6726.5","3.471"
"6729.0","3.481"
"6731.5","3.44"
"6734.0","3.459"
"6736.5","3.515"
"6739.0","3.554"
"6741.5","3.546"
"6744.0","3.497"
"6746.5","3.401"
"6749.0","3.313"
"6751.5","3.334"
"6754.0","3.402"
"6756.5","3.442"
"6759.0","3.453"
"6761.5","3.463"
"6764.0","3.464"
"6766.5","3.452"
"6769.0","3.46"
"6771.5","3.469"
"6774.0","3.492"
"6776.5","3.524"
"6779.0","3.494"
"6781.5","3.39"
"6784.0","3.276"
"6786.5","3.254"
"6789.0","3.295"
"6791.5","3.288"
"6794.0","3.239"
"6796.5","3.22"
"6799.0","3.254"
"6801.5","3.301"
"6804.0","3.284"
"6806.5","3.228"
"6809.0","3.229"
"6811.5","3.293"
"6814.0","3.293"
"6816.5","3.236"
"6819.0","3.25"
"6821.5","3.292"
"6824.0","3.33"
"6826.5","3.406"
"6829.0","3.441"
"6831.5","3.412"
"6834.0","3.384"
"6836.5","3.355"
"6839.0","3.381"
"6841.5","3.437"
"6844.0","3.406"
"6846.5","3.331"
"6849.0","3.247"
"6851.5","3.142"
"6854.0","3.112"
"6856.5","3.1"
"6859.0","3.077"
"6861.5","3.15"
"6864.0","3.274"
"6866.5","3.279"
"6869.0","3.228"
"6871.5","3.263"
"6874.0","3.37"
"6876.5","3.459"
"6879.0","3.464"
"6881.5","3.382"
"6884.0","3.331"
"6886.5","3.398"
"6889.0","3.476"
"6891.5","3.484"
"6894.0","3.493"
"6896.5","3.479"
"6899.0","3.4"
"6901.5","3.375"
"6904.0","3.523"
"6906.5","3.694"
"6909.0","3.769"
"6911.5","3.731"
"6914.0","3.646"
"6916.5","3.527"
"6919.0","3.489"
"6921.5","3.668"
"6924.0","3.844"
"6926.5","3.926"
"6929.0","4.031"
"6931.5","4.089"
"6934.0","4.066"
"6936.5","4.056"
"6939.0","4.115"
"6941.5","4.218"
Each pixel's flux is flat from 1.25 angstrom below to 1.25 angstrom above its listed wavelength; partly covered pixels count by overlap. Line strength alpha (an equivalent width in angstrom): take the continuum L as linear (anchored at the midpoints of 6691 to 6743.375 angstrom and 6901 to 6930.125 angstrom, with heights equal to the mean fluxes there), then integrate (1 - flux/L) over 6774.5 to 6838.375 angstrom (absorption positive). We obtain 5.4 angstrom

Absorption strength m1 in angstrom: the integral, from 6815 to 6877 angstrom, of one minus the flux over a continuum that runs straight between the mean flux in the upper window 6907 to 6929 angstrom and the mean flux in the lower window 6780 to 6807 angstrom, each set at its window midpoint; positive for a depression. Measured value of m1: 3.0 angstrom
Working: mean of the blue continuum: 3.28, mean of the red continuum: 3.72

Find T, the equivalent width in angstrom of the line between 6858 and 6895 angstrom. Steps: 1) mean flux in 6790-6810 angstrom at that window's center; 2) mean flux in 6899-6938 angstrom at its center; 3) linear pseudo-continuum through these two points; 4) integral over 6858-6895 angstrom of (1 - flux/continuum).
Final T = 2.4 angstrom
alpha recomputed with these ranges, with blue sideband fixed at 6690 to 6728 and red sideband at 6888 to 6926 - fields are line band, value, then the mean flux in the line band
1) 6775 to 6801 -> 2.0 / 3.32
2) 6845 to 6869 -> 2.6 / 3.19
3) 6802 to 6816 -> 1.3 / 3.27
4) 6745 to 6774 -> 1.4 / 3.43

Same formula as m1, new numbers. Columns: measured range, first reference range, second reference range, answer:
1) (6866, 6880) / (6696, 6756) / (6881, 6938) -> 1.1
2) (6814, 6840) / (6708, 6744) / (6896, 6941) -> 2.0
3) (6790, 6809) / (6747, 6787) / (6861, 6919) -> 0.9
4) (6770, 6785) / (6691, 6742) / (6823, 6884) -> 0.1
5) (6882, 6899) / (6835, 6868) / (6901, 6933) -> 0.5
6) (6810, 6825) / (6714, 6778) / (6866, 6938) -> 1.0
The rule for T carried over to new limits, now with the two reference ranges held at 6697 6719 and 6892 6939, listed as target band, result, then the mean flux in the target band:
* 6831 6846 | 1.28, 3.39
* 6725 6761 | 2.40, 3.45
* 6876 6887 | 0.92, 3.4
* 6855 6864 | 1.41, 3.13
